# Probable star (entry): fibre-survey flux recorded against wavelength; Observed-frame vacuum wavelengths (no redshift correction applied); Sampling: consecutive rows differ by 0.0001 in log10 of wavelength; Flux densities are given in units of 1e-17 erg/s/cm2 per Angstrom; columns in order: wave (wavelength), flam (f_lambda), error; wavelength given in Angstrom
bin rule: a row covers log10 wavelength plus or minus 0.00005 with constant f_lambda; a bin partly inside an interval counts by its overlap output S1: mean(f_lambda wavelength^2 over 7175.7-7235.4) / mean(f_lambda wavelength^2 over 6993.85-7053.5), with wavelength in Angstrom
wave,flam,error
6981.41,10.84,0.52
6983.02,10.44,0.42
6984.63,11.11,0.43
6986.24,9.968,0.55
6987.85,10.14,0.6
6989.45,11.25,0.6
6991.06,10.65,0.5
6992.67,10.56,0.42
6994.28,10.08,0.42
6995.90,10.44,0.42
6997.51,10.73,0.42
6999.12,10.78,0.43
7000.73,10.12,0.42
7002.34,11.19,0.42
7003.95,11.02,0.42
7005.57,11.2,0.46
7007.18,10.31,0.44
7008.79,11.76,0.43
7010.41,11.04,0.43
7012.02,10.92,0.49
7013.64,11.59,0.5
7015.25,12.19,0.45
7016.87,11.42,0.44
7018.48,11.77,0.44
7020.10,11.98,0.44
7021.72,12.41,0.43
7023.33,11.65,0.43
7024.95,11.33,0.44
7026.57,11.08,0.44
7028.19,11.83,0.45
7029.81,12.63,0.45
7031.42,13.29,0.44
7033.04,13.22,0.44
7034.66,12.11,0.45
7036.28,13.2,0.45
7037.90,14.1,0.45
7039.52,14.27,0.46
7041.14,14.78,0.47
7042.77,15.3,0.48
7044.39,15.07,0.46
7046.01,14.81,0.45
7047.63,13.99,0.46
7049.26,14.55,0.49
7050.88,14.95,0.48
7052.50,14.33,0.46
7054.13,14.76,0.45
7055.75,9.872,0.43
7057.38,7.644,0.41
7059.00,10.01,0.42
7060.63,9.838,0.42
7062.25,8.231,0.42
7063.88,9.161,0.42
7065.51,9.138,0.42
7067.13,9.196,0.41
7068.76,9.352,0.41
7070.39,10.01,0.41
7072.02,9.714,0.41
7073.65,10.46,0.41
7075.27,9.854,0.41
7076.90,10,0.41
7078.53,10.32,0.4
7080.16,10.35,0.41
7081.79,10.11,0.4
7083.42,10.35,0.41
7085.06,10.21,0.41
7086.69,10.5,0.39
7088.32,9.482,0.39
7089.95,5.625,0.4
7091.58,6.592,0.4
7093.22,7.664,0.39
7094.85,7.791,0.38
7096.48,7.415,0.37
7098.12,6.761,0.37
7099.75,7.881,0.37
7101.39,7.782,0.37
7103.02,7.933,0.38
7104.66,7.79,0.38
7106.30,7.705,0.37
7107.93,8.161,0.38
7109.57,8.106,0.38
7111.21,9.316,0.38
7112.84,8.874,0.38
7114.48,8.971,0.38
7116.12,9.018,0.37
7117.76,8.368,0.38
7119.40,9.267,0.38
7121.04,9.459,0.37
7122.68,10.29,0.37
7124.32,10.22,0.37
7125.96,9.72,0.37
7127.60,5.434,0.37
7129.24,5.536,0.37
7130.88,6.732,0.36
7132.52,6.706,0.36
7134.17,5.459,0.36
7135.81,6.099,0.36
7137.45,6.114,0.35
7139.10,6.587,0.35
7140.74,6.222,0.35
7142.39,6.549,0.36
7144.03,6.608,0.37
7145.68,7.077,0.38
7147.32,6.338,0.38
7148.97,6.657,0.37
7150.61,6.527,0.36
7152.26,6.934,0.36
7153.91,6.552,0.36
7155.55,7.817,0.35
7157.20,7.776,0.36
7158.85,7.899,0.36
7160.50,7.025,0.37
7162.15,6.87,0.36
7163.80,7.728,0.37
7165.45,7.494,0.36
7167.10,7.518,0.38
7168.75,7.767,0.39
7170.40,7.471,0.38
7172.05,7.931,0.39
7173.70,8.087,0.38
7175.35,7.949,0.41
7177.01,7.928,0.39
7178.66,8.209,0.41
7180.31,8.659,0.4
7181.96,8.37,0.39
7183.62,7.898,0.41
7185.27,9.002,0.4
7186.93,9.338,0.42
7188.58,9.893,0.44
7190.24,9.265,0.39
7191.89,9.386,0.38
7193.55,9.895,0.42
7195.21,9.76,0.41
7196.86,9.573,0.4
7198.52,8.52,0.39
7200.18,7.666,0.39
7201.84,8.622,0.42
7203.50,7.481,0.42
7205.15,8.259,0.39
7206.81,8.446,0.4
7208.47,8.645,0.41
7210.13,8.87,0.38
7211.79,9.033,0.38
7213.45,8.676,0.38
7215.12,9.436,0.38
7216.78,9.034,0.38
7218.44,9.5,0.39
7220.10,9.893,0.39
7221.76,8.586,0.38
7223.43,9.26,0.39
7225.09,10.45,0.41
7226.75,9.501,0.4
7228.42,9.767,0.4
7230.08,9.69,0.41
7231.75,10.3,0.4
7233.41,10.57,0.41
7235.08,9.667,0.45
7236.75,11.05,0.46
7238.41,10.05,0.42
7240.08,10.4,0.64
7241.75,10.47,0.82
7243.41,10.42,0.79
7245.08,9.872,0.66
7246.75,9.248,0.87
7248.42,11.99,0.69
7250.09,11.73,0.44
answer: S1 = 0.8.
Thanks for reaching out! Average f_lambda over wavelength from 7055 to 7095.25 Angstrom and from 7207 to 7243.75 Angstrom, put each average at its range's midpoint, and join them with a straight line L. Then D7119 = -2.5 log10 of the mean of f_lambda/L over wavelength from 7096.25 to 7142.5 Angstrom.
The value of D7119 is 0.21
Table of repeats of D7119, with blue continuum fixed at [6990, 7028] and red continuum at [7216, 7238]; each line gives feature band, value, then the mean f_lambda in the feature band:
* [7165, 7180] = 0.28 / 7.86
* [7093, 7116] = 0.29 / 8.05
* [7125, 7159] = 0.47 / 6.72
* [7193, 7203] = 0.12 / 8.93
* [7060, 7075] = 0.14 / 9.47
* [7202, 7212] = 0.18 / 8.44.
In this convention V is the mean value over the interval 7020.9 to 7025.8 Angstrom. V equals 11.8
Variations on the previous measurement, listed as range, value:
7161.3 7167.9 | 7.4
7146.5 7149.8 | 6.51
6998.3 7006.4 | 10.9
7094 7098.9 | 7.33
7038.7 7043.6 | 14.8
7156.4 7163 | 7.39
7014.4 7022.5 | 11.9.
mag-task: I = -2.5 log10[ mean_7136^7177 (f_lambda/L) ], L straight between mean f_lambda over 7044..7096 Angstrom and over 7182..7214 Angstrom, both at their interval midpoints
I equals 0.289 mag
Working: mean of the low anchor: 10.4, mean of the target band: 7.15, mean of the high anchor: 8.84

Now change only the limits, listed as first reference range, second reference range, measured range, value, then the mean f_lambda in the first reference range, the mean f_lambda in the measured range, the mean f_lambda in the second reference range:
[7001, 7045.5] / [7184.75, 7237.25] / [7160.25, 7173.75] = 0.305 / 12.3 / 7.54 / 9.27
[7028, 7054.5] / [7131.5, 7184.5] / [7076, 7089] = 0.143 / 14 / 10.2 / 7.21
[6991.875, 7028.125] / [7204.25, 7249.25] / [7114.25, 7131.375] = 0.222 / 11.2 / 8.47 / 9.67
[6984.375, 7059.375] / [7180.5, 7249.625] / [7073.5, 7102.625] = 0.256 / 12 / 8.79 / 9.42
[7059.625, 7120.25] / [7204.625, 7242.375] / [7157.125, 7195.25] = 0.127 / 8.85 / 8.28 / 9.55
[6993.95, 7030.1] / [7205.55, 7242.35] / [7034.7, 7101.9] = 0.021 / 11.3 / 10.6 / 9.58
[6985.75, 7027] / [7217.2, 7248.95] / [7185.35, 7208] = 0.142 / 11.1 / 8.93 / 10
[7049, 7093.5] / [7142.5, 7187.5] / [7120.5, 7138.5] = 0.157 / 10.1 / 7.39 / 7.58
